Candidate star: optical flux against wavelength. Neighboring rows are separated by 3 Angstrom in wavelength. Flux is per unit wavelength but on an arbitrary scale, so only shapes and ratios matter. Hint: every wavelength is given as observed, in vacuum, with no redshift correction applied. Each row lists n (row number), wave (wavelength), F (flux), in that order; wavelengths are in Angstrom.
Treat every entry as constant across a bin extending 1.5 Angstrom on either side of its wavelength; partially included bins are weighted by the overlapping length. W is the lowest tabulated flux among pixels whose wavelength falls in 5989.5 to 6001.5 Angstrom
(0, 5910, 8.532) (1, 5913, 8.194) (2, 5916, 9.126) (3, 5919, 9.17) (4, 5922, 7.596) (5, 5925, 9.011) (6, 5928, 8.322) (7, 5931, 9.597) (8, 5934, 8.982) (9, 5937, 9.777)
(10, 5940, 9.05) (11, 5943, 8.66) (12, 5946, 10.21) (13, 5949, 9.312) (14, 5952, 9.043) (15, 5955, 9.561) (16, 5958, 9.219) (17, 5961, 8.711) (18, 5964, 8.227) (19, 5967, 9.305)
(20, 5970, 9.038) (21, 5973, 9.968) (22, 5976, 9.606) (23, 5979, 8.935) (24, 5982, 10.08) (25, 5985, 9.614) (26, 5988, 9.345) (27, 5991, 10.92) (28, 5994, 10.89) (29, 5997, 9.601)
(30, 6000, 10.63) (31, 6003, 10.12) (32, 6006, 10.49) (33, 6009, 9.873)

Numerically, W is 9.601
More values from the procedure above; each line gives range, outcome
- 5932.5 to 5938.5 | 8.982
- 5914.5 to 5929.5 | 7.596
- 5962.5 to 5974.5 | 8.227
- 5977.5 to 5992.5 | 8.935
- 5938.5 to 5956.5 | 8.66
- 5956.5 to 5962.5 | 8.711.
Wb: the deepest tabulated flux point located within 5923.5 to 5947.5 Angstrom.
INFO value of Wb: 8.322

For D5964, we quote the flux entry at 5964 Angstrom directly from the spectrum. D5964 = 8.227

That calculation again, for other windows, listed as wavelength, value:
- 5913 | 8.194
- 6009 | 9.873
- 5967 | 9.305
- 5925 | 9.011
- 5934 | 8.982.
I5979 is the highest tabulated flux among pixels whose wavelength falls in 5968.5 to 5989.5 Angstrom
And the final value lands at 10.08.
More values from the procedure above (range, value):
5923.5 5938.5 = 9.777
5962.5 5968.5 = 9.305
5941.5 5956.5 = 10.21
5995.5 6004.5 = 10.63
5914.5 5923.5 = 9.17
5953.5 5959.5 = 9.561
